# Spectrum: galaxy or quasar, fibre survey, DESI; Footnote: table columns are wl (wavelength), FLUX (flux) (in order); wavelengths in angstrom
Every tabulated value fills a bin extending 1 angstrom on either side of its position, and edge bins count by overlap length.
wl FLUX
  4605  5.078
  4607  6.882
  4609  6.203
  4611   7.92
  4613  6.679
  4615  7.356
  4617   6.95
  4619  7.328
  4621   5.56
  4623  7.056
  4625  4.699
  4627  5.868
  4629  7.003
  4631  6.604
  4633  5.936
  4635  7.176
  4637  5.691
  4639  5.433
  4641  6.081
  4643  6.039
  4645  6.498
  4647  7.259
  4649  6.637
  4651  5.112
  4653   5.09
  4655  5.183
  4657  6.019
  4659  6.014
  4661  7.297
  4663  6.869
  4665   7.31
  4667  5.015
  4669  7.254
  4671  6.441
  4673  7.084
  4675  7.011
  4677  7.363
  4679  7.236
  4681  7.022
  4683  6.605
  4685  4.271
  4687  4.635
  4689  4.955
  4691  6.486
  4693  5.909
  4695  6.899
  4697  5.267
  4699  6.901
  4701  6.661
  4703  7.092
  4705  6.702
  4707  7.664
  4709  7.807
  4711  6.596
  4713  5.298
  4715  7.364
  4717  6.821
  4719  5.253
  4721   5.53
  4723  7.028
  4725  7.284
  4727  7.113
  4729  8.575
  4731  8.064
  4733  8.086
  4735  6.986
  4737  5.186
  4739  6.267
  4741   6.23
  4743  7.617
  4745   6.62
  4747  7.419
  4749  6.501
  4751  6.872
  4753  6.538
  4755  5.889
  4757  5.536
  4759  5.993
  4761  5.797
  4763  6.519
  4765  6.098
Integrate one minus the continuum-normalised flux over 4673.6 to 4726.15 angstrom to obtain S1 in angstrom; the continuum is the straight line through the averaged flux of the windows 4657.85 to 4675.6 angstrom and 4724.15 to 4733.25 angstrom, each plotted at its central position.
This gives 6.0 angstrom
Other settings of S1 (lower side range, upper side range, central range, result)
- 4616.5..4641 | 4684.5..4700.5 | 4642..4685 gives -3.4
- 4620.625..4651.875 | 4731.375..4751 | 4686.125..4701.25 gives 1.4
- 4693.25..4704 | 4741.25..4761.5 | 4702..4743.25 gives -2.3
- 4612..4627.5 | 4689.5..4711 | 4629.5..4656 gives 1.8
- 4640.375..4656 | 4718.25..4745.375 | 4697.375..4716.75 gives -0.7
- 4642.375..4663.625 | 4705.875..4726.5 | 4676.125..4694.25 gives 1.0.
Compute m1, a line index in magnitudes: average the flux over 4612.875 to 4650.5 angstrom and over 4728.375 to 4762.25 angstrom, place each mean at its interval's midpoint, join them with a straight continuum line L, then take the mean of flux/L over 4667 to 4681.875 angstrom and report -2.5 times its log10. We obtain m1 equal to -0.067 mag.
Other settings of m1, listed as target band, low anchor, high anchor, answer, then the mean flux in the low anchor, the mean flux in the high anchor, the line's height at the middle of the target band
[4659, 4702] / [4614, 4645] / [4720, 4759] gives 0.024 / 6.32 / 6.79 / 6.54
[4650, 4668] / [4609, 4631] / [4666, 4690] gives 0.066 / 6.62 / 6.24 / 6.37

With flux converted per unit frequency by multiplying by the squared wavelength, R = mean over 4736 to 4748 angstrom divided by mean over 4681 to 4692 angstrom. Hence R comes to 1.2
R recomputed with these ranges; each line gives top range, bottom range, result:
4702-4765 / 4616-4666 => 1.11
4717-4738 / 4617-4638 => 1.14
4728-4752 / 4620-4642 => 1.21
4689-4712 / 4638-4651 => 1.09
